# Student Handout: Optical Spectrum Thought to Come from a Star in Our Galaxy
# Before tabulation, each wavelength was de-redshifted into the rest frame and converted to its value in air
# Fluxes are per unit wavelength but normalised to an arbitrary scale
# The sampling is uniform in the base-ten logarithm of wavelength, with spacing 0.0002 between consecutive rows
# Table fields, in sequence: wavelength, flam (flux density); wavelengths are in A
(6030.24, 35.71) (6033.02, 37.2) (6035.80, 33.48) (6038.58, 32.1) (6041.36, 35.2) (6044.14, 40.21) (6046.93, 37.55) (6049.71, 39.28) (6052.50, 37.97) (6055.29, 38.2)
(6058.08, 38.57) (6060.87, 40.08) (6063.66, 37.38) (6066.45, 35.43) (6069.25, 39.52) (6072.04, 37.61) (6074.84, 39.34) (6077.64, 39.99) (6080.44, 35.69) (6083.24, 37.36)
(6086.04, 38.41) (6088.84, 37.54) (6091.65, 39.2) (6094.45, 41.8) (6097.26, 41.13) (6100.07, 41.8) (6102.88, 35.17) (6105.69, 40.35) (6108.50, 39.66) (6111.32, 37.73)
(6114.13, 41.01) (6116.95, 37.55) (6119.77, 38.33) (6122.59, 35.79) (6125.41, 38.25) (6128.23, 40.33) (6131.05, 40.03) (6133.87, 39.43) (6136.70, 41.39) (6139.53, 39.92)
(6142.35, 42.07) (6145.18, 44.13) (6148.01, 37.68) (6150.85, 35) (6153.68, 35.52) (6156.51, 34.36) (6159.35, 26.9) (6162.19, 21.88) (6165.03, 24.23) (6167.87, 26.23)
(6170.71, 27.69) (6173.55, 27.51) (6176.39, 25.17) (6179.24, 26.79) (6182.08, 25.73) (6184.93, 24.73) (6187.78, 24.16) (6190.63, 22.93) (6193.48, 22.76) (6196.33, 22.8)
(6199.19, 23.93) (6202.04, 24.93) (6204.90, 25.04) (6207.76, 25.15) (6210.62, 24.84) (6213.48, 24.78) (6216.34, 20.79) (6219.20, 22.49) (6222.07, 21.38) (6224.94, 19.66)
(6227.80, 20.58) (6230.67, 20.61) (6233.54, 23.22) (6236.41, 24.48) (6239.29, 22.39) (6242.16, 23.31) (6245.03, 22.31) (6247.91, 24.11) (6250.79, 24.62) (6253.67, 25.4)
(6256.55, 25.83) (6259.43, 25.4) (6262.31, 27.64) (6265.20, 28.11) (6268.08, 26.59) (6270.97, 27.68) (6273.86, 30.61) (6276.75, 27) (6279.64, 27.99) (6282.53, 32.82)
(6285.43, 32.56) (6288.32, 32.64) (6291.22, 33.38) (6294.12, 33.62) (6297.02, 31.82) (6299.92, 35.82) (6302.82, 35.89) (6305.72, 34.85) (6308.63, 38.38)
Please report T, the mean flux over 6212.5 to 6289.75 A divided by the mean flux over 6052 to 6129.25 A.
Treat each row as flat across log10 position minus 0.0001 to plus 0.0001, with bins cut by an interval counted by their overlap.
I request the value 0.7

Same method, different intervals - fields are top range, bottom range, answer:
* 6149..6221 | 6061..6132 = 0.67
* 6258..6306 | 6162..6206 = 1.24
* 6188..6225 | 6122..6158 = 0.60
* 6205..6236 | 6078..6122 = 0.58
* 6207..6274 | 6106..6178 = 0.69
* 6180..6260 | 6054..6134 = 0.61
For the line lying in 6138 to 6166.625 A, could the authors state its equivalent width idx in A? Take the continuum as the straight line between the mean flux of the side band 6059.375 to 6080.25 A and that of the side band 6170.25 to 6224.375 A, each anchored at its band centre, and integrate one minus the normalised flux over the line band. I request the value -4.6 A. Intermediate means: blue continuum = 38.3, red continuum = 24.3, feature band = 34.1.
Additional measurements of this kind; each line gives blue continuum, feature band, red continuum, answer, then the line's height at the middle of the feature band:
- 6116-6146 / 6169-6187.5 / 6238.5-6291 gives 4.81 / 35.3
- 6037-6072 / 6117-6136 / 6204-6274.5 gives -3.72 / 32.4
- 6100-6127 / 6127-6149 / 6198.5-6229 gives -3.85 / 34.7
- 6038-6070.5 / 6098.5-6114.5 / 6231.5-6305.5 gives -1.70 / 35.4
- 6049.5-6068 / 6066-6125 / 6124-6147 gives 0.99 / 39.3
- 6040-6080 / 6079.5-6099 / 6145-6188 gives -1.75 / 35.7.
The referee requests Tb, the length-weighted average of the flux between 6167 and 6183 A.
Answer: 26.6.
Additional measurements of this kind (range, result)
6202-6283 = 24.7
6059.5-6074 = 38.1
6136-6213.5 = 28.8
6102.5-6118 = 38.8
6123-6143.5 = 40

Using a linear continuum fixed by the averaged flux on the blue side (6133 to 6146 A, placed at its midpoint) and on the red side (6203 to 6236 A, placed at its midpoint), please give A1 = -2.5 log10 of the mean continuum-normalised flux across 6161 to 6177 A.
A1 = 0.32 mag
